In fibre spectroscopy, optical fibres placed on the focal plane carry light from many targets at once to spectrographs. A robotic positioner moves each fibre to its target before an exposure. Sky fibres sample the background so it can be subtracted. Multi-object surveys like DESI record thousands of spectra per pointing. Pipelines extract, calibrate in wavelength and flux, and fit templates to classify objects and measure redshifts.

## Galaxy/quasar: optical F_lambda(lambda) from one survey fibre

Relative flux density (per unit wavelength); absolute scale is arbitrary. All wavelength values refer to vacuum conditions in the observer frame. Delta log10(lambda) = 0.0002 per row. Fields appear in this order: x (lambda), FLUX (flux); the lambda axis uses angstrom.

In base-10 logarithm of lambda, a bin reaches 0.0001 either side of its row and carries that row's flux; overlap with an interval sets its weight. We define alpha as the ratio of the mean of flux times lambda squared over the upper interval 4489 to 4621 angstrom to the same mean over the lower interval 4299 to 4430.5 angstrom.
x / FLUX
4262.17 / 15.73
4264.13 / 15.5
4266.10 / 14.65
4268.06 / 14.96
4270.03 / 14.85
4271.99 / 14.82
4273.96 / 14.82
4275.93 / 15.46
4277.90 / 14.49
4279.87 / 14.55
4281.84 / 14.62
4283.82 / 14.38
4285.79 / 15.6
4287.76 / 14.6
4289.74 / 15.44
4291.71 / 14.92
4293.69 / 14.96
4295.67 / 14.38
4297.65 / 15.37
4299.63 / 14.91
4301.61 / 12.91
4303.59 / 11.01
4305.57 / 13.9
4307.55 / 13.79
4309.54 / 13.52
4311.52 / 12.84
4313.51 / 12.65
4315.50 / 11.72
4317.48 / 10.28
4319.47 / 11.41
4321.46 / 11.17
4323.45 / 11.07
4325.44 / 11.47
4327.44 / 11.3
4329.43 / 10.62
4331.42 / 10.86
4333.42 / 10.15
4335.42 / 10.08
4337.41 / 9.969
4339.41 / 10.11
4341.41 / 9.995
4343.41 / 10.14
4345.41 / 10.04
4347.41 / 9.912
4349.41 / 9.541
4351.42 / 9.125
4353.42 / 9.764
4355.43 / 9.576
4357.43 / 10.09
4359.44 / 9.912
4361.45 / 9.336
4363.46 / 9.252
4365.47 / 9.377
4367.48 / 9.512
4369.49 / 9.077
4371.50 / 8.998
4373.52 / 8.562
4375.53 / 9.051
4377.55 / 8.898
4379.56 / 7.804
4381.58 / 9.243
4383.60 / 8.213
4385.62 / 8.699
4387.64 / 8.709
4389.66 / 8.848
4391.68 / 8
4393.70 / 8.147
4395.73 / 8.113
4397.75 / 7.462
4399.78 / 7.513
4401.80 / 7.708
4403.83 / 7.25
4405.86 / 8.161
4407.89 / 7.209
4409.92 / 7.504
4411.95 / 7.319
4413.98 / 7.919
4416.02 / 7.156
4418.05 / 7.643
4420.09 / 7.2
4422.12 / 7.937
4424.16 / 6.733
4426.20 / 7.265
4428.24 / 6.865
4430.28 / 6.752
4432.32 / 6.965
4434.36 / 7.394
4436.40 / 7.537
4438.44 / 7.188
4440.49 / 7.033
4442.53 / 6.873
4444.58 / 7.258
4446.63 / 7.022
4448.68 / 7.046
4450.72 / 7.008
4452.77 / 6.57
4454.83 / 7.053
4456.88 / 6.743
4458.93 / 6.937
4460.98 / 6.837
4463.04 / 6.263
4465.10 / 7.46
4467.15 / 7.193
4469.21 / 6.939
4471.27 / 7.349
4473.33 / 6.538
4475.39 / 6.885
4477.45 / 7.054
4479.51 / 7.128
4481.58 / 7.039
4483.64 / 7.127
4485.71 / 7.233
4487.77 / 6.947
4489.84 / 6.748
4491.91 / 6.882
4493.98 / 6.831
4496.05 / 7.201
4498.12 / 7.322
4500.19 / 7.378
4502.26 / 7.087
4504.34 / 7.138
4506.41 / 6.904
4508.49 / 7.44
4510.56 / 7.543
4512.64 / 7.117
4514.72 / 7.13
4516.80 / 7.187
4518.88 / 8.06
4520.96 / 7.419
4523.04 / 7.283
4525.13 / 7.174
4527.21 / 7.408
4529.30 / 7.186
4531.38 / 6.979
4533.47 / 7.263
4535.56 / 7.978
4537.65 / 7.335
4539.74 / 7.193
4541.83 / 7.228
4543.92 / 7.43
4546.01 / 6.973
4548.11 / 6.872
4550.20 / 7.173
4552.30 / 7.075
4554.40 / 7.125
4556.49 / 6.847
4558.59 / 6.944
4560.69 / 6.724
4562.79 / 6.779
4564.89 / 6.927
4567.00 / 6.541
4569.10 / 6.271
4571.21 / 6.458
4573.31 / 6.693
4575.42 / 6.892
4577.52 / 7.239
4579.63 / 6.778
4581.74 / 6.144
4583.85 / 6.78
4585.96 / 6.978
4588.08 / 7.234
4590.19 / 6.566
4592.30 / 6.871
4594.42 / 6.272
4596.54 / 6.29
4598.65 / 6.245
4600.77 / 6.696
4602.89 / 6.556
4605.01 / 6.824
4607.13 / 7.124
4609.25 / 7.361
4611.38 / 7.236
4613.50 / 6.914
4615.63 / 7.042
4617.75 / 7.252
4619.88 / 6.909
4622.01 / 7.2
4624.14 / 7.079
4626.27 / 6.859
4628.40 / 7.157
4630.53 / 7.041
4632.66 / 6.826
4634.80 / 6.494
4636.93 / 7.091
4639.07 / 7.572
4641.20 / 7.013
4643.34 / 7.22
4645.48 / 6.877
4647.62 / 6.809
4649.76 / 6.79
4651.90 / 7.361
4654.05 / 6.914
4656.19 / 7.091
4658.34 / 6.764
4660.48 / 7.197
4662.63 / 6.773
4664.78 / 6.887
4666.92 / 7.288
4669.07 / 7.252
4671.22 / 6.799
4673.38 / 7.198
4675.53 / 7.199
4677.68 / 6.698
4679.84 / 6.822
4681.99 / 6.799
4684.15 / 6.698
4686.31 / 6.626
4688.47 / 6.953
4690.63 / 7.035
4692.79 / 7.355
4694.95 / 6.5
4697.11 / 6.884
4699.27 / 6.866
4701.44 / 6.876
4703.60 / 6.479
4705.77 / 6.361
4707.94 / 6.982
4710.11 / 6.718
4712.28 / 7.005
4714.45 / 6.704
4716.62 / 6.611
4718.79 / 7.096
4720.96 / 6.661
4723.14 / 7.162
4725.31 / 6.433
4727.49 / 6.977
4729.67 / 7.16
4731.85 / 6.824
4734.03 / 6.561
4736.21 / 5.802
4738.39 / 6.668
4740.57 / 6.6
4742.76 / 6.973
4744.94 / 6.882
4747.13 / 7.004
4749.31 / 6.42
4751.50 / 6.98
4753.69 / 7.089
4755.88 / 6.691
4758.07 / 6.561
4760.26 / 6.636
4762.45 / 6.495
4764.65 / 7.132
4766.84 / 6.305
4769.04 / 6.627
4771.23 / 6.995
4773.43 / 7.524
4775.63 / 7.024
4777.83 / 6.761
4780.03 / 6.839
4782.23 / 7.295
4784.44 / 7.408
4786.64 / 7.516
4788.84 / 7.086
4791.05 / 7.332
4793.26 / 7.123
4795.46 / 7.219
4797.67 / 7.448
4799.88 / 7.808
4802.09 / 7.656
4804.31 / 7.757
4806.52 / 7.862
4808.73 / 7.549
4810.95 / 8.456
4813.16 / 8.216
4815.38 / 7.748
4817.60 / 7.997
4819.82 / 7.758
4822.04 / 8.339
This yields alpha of 0.8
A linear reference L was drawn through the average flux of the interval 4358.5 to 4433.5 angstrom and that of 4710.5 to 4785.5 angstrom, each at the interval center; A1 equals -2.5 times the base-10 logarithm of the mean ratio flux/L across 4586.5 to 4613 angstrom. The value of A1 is 0.09 mag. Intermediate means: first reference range 8.11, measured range 6.78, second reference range 6.82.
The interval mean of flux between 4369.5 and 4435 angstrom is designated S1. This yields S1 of 7.87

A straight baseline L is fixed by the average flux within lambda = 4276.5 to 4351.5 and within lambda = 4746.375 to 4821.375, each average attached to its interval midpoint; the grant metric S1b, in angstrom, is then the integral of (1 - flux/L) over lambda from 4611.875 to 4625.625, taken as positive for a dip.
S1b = 3.0 angstrom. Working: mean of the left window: 12.4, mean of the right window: 7.25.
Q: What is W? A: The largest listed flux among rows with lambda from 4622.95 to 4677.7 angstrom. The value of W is 7.572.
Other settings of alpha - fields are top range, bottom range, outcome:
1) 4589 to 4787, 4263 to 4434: 0.76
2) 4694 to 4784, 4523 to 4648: 1.04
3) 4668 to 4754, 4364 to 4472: 1.01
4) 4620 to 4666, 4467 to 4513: 1.06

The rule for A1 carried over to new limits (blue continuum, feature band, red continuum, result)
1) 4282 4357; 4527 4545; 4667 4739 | 0.23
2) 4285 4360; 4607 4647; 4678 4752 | 0.12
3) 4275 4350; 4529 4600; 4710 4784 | 0.31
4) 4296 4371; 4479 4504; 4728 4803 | 0.32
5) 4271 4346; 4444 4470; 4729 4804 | 0.49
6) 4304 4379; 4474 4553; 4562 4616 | 0.10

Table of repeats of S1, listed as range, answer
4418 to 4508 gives 7.05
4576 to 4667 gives 6.92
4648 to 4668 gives 7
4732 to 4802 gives 6.94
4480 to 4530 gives 7.2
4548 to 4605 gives 6.74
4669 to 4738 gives 6.81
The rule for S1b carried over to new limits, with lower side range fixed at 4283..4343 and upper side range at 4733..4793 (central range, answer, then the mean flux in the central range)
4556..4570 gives 4.0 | 6.72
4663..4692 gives 3.6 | 6.94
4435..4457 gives 7.7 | 7.05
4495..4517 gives 6.2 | 7.22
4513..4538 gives 6.3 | 7.36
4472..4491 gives 6.2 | 6.97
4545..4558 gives 3.4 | 7.01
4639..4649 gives 1.6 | 7.04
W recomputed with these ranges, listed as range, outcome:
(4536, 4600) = 7.43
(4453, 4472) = 7.46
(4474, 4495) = 7.233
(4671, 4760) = 7.355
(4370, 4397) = 9.243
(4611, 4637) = 7.252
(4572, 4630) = 7.361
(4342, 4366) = 10.14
